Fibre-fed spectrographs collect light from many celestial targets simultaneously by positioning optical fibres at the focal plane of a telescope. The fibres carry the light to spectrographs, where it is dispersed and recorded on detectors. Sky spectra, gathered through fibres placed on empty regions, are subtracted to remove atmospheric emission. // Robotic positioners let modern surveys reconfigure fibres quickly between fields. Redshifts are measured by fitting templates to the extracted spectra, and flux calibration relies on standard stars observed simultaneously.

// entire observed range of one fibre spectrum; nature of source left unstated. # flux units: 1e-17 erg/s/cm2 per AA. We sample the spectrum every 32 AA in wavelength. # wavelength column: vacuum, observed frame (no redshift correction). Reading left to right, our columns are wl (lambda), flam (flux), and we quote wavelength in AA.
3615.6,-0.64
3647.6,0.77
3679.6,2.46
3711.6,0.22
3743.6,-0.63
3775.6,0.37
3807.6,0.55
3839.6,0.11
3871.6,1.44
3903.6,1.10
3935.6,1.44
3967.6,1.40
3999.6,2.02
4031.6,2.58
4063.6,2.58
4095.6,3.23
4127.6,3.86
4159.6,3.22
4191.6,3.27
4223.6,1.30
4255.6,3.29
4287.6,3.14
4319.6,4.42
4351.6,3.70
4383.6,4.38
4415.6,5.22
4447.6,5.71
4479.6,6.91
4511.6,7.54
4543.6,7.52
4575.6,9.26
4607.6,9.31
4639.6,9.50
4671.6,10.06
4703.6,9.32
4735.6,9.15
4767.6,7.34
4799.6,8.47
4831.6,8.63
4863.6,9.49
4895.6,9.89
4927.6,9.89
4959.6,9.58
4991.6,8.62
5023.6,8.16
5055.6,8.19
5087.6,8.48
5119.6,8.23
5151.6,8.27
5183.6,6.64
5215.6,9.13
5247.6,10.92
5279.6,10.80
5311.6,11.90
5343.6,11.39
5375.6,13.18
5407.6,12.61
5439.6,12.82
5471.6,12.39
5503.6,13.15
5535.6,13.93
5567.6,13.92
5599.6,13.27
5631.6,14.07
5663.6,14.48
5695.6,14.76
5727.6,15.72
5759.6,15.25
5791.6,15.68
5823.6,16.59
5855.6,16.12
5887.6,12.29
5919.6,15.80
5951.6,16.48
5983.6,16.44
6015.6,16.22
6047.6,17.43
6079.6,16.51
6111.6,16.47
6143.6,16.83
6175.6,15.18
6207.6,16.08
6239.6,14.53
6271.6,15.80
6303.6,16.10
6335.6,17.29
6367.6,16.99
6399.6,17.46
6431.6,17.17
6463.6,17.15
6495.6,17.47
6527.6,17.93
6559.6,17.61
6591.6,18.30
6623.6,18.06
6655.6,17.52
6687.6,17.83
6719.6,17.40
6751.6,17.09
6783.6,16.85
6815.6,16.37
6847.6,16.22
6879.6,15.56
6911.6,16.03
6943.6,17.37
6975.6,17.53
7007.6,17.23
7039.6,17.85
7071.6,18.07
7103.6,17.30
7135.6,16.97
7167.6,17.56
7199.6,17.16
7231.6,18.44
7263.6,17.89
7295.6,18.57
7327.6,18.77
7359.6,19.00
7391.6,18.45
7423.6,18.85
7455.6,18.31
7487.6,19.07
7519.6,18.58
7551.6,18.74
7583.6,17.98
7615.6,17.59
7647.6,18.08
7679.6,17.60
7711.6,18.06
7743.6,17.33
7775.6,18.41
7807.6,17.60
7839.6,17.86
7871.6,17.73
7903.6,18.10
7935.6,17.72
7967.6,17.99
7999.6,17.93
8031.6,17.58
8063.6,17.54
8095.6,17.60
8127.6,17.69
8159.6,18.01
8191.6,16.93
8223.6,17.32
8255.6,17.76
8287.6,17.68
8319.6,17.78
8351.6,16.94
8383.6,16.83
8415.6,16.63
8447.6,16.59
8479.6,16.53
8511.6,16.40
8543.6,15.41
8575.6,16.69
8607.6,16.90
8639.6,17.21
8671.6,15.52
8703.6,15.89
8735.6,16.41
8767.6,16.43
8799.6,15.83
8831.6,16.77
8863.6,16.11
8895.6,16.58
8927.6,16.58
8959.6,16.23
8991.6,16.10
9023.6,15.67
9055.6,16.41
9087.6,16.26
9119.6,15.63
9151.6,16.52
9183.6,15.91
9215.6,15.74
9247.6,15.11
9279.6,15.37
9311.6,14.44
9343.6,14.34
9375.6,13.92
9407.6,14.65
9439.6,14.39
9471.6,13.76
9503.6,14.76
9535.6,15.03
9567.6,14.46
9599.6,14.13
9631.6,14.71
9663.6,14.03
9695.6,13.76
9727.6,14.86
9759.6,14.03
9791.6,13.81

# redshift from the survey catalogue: 0.00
